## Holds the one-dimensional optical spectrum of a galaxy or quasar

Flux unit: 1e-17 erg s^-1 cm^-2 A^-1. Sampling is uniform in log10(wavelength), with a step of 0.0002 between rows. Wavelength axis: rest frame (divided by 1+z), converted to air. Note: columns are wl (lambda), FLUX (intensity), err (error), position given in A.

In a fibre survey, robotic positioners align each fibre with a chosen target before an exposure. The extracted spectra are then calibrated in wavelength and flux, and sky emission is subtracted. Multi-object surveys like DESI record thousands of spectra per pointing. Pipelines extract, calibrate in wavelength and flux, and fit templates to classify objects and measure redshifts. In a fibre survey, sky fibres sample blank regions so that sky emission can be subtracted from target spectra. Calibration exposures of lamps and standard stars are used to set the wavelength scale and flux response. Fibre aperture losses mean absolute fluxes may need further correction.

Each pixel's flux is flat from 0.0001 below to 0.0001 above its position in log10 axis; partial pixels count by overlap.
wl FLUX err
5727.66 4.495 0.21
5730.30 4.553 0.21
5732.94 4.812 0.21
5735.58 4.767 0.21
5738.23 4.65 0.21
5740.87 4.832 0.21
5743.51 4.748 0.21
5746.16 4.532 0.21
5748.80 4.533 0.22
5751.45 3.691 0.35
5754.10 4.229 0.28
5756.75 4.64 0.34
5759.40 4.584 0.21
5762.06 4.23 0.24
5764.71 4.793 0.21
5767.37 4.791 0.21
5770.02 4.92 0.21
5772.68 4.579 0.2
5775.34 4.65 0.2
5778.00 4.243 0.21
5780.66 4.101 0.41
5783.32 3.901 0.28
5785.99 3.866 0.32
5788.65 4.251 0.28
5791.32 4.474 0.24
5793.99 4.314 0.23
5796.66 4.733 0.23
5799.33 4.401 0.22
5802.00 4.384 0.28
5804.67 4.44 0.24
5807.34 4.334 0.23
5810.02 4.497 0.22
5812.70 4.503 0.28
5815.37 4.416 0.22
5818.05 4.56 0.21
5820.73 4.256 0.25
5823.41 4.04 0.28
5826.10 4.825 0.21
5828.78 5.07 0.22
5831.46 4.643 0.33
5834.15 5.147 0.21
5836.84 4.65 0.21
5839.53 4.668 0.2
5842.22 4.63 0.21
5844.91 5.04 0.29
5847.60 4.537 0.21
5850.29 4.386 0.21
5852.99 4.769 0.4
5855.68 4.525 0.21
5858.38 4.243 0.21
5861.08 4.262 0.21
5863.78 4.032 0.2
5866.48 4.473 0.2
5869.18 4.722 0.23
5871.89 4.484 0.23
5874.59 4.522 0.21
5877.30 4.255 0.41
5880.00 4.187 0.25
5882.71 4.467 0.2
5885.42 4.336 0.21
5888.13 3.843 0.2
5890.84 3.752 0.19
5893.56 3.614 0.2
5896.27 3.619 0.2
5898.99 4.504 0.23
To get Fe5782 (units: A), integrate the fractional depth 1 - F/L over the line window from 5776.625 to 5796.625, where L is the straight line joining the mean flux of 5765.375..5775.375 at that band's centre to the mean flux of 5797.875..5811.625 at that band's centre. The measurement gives 1.7 A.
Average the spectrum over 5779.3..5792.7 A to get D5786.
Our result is 4.12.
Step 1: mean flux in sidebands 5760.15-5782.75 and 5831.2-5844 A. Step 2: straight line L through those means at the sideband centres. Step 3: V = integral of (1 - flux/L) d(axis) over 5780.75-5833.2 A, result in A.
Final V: 2.7 A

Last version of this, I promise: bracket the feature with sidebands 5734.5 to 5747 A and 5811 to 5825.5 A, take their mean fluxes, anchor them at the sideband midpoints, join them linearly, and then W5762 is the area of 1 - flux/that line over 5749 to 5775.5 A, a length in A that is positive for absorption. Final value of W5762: 0.64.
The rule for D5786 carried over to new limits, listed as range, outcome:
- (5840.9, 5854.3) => 4.67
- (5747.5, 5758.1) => 4.27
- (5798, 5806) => 4.41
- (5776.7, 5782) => 4.17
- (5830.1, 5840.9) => 4.78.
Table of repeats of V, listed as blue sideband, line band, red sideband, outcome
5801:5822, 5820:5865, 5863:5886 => -1.7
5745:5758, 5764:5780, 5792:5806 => -0.9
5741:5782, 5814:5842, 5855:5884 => -1.3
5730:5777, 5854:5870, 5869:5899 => -0.5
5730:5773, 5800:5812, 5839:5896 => 0.1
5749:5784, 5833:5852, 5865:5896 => -1.9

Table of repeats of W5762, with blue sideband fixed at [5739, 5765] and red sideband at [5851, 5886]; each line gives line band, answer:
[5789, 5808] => 0.1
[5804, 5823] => 0.1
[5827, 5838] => -1.1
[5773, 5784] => 0.5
